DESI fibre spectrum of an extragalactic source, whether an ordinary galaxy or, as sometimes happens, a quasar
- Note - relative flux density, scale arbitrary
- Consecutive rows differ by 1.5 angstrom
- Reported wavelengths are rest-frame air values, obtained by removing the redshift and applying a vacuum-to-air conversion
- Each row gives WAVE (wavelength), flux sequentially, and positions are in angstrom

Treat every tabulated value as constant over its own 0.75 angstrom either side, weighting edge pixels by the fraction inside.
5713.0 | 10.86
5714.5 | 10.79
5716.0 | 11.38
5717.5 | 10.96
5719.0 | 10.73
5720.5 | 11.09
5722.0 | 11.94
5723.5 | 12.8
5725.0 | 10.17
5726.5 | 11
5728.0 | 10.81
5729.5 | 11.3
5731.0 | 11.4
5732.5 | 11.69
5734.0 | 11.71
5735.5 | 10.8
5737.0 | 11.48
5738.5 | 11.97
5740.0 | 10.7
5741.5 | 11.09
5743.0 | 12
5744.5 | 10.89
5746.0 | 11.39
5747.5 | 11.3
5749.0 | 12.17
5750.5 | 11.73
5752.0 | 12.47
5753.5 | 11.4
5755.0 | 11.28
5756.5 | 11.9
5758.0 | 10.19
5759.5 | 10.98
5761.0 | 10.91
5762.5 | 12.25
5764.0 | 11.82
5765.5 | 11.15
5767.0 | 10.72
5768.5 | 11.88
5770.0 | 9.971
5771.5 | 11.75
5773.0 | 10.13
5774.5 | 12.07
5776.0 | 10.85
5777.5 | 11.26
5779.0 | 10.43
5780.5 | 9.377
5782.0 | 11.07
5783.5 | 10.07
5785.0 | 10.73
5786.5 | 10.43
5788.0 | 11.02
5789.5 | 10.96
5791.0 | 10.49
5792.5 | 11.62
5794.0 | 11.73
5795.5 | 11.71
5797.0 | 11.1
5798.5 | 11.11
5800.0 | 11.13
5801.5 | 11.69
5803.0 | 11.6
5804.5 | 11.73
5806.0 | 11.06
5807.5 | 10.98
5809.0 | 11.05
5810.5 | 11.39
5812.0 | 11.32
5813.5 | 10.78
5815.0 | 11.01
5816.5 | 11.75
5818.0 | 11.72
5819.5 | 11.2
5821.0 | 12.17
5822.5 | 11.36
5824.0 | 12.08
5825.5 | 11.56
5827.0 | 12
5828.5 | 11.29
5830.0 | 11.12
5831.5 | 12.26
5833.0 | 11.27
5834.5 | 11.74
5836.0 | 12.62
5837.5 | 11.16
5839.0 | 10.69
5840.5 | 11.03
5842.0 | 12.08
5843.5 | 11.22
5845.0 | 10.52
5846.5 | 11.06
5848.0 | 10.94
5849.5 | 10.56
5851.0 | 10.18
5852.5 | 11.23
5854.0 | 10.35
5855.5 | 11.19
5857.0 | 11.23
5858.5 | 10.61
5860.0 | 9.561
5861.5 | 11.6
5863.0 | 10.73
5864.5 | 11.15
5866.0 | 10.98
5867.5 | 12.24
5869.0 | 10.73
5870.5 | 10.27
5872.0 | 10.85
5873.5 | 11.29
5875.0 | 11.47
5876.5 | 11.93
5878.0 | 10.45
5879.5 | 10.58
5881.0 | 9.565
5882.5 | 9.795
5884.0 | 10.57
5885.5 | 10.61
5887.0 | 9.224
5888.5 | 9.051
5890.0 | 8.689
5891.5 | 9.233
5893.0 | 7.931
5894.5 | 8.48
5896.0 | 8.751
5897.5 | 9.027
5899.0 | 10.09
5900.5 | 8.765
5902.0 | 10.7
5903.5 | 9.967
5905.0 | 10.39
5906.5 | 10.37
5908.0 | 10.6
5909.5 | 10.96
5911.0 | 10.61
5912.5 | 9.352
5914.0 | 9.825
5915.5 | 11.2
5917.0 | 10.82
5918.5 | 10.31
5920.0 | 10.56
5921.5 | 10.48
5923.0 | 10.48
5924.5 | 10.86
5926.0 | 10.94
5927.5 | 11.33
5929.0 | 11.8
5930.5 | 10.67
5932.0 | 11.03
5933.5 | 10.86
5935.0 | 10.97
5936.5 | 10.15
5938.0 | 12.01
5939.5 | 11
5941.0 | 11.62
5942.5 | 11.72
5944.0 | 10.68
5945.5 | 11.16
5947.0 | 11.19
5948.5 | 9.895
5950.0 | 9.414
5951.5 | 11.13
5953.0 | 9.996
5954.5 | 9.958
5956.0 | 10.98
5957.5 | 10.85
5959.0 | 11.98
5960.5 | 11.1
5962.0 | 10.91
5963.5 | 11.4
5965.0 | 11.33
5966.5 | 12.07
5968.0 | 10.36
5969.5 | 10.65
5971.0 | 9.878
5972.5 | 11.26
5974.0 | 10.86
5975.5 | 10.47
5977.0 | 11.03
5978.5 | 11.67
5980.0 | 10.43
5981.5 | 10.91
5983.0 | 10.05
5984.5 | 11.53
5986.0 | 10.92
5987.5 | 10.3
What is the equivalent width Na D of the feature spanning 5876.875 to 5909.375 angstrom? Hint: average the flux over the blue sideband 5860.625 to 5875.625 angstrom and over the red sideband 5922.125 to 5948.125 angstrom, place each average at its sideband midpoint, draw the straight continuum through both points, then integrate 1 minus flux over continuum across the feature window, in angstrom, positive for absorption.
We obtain 4.1 angstrom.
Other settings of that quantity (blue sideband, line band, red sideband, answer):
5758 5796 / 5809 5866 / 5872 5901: -4.9 angstrom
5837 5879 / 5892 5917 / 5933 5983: 2.5 angstrom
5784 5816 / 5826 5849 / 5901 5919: -1.0 angstrom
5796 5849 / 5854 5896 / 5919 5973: 3.2 angstrom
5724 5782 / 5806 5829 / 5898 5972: -0.8 angstrom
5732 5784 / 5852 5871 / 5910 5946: 0.1 angstrom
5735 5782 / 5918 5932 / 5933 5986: 0.1 angstrom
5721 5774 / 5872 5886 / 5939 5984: 0.4 angstrom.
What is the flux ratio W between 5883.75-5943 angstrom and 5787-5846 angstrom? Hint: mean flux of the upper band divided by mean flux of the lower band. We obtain 0.90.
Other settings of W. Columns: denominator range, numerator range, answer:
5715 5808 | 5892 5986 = 0.95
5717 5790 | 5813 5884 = 0.99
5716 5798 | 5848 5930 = 0.93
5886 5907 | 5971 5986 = 1.16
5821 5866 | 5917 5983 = 0.97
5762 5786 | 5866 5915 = 0.92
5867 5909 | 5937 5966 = 1.09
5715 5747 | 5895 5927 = 0.91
